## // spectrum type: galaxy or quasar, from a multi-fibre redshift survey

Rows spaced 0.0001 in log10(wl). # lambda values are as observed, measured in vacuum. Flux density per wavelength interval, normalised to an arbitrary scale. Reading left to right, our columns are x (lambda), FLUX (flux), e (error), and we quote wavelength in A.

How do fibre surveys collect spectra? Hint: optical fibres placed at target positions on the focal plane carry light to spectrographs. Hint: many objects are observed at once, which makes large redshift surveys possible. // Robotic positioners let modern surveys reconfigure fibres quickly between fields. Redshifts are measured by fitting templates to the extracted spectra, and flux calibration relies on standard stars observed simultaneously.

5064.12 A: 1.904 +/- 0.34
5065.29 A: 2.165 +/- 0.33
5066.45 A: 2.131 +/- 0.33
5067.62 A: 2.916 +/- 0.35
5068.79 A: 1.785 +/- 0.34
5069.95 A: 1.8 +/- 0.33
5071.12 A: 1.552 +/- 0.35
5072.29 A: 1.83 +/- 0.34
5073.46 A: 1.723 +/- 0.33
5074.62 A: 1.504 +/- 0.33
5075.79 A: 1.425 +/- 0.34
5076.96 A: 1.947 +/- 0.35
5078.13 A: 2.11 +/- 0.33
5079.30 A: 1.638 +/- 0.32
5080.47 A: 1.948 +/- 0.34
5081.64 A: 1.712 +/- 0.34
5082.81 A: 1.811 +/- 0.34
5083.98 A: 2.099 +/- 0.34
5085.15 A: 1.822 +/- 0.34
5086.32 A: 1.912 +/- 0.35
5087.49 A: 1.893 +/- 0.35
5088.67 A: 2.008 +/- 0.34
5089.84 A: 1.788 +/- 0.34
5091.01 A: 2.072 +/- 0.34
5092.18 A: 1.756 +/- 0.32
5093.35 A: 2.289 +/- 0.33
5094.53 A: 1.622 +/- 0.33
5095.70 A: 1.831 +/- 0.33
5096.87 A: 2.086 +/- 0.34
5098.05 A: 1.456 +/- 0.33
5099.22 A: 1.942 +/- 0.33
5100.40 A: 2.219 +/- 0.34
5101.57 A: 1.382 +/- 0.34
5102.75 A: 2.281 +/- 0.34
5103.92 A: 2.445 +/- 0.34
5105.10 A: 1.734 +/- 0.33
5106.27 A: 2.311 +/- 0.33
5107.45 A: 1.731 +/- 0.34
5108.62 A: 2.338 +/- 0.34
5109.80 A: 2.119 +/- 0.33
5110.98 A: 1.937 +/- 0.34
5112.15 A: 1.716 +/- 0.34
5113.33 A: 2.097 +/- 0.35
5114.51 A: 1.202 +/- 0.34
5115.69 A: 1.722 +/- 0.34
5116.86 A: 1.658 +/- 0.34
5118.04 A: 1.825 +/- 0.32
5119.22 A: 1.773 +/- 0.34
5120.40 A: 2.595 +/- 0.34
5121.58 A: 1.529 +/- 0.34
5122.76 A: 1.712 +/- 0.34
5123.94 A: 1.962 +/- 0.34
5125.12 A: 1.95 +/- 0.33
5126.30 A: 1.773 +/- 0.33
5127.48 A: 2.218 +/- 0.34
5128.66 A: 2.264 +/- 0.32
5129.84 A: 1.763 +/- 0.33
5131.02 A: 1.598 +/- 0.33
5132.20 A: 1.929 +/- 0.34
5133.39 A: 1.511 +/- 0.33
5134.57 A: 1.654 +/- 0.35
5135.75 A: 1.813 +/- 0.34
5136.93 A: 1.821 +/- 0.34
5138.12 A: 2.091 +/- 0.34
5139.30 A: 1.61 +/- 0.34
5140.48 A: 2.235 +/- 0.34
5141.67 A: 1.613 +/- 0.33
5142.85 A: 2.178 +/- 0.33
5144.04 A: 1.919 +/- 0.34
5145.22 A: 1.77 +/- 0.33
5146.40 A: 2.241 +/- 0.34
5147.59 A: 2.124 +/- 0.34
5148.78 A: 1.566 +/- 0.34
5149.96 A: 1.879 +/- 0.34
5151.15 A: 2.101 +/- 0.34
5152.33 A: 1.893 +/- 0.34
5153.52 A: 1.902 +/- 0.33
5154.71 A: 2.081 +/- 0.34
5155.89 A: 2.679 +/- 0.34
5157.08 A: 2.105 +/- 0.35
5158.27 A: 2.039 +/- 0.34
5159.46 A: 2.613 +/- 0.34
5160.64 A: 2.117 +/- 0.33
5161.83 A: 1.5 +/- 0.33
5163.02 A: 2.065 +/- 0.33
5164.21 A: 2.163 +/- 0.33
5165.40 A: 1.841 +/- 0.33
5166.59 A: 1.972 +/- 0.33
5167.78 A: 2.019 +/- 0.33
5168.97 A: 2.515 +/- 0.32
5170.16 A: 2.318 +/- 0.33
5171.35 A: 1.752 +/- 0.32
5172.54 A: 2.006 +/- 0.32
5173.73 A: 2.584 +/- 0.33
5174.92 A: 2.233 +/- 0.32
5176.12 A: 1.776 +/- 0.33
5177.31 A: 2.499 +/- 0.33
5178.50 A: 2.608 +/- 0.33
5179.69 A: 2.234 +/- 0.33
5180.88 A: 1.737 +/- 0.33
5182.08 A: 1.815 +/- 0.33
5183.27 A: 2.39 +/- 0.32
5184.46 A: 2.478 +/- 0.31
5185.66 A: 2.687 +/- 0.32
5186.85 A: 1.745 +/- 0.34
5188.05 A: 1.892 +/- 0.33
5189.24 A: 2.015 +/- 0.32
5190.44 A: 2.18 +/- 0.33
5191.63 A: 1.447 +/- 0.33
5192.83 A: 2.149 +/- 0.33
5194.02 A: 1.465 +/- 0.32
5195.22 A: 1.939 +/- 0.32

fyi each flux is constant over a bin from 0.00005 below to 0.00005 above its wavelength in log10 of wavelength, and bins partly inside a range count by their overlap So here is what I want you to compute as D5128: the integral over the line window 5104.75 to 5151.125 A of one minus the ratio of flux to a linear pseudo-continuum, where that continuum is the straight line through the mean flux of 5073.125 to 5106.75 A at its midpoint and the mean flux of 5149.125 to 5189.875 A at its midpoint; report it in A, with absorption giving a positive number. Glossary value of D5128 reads 2.6 A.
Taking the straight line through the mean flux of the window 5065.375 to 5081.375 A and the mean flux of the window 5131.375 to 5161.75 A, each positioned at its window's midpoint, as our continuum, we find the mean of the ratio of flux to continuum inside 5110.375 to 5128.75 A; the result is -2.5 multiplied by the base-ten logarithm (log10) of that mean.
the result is 0.04 mag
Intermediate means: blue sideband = 1.88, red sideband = 1.97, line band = 1.86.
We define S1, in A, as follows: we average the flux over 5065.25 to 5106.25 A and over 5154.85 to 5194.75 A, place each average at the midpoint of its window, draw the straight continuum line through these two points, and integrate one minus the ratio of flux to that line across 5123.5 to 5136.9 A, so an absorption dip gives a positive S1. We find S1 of 1.0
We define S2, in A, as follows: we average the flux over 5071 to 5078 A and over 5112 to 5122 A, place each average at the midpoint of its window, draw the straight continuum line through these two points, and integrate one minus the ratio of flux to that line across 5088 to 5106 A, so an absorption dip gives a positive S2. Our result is -1.9 A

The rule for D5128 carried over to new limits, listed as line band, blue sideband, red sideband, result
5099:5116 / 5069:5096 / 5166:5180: -0.13 A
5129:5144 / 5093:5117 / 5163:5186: 1.51 A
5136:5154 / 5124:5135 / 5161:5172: -0.02 A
